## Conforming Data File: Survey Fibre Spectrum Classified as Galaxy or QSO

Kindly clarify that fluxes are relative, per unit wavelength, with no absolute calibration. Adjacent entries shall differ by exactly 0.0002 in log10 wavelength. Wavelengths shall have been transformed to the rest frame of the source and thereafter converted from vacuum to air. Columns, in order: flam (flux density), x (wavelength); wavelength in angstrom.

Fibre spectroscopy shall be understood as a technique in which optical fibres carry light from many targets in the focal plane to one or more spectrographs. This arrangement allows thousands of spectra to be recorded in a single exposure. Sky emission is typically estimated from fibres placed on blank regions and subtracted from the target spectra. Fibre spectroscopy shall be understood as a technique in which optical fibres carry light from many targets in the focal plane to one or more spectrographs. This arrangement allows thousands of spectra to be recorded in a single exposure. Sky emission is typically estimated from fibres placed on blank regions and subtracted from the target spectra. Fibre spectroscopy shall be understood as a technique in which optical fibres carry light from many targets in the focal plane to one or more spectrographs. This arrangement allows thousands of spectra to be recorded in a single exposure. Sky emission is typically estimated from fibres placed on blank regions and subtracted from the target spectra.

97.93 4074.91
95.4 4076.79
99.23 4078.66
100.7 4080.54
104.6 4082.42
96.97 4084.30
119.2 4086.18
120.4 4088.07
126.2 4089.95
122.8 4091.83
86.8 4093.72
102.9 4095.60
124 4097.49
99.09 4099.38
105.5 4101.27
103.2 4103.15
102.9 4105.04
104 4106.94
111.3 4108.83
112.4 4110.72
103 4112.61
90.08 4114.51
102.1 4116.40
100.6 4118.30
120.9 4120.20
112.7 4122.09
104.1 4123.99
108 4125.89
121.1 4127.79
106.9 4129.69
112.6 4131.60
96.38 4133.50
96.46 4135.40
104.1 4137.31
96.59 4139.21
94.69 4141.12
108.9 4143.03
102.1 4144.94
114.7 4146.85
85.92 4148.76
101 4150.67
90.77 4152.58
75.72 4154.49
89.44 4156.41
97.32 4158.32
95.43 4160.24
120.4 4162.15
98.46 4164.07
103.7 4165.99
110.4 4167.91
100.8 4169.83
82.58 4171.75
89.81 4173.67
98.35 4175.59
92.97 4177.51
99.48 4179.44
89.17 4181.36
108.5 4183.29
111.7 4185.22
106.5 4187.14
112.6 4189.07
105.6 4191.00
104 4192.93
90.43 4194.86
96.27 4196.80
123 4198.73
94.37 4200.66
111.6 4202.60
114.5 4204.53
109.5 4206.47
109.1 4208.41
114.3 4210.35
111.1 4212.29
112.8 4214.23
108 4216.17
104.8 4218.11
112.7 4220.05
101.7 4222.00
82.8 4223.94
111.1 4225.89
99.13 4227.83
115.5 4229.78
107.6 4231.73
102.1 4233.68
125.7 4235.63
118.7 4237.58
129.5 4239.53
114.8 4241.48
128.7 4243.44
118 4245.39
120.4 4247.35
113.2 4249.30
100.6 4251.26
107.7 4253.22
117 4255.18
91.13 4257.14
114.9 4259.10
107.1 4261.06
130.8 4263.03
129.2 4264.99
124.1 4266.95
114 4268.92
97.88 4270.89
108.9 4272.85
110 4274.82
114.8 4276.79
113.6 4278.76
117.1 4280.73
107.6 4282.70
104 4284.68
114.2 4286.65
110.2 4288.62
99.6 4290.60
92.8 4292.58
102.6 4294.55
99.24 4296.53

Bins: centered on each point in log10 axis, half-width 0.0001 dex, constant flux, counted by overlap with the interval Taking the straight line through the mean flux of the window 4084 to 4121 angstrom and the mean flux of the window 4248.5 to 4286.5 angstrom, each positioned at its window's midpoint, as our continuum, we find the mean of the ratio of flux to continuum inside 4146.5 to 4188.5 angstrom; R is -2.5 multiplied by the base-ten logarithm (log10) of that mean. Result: 0.12 mag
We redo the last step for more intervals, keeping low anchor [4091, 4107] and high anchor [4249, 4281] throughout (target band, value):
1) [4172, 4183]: 0.157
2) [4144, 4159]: 0.141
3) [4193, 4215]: 0.022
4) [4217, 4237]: 0.042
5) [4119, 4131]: -0.053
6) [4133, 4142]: 0.100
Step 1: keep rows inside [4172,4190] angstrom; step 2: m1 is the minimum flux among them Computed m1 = 89.17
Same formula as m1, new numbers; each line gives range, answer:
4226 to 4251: 99.13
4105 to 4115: 90.08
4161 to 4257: 82.58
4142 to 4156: 75.72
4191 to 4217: 90.43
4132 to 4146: 94.69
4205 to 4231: 82.8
